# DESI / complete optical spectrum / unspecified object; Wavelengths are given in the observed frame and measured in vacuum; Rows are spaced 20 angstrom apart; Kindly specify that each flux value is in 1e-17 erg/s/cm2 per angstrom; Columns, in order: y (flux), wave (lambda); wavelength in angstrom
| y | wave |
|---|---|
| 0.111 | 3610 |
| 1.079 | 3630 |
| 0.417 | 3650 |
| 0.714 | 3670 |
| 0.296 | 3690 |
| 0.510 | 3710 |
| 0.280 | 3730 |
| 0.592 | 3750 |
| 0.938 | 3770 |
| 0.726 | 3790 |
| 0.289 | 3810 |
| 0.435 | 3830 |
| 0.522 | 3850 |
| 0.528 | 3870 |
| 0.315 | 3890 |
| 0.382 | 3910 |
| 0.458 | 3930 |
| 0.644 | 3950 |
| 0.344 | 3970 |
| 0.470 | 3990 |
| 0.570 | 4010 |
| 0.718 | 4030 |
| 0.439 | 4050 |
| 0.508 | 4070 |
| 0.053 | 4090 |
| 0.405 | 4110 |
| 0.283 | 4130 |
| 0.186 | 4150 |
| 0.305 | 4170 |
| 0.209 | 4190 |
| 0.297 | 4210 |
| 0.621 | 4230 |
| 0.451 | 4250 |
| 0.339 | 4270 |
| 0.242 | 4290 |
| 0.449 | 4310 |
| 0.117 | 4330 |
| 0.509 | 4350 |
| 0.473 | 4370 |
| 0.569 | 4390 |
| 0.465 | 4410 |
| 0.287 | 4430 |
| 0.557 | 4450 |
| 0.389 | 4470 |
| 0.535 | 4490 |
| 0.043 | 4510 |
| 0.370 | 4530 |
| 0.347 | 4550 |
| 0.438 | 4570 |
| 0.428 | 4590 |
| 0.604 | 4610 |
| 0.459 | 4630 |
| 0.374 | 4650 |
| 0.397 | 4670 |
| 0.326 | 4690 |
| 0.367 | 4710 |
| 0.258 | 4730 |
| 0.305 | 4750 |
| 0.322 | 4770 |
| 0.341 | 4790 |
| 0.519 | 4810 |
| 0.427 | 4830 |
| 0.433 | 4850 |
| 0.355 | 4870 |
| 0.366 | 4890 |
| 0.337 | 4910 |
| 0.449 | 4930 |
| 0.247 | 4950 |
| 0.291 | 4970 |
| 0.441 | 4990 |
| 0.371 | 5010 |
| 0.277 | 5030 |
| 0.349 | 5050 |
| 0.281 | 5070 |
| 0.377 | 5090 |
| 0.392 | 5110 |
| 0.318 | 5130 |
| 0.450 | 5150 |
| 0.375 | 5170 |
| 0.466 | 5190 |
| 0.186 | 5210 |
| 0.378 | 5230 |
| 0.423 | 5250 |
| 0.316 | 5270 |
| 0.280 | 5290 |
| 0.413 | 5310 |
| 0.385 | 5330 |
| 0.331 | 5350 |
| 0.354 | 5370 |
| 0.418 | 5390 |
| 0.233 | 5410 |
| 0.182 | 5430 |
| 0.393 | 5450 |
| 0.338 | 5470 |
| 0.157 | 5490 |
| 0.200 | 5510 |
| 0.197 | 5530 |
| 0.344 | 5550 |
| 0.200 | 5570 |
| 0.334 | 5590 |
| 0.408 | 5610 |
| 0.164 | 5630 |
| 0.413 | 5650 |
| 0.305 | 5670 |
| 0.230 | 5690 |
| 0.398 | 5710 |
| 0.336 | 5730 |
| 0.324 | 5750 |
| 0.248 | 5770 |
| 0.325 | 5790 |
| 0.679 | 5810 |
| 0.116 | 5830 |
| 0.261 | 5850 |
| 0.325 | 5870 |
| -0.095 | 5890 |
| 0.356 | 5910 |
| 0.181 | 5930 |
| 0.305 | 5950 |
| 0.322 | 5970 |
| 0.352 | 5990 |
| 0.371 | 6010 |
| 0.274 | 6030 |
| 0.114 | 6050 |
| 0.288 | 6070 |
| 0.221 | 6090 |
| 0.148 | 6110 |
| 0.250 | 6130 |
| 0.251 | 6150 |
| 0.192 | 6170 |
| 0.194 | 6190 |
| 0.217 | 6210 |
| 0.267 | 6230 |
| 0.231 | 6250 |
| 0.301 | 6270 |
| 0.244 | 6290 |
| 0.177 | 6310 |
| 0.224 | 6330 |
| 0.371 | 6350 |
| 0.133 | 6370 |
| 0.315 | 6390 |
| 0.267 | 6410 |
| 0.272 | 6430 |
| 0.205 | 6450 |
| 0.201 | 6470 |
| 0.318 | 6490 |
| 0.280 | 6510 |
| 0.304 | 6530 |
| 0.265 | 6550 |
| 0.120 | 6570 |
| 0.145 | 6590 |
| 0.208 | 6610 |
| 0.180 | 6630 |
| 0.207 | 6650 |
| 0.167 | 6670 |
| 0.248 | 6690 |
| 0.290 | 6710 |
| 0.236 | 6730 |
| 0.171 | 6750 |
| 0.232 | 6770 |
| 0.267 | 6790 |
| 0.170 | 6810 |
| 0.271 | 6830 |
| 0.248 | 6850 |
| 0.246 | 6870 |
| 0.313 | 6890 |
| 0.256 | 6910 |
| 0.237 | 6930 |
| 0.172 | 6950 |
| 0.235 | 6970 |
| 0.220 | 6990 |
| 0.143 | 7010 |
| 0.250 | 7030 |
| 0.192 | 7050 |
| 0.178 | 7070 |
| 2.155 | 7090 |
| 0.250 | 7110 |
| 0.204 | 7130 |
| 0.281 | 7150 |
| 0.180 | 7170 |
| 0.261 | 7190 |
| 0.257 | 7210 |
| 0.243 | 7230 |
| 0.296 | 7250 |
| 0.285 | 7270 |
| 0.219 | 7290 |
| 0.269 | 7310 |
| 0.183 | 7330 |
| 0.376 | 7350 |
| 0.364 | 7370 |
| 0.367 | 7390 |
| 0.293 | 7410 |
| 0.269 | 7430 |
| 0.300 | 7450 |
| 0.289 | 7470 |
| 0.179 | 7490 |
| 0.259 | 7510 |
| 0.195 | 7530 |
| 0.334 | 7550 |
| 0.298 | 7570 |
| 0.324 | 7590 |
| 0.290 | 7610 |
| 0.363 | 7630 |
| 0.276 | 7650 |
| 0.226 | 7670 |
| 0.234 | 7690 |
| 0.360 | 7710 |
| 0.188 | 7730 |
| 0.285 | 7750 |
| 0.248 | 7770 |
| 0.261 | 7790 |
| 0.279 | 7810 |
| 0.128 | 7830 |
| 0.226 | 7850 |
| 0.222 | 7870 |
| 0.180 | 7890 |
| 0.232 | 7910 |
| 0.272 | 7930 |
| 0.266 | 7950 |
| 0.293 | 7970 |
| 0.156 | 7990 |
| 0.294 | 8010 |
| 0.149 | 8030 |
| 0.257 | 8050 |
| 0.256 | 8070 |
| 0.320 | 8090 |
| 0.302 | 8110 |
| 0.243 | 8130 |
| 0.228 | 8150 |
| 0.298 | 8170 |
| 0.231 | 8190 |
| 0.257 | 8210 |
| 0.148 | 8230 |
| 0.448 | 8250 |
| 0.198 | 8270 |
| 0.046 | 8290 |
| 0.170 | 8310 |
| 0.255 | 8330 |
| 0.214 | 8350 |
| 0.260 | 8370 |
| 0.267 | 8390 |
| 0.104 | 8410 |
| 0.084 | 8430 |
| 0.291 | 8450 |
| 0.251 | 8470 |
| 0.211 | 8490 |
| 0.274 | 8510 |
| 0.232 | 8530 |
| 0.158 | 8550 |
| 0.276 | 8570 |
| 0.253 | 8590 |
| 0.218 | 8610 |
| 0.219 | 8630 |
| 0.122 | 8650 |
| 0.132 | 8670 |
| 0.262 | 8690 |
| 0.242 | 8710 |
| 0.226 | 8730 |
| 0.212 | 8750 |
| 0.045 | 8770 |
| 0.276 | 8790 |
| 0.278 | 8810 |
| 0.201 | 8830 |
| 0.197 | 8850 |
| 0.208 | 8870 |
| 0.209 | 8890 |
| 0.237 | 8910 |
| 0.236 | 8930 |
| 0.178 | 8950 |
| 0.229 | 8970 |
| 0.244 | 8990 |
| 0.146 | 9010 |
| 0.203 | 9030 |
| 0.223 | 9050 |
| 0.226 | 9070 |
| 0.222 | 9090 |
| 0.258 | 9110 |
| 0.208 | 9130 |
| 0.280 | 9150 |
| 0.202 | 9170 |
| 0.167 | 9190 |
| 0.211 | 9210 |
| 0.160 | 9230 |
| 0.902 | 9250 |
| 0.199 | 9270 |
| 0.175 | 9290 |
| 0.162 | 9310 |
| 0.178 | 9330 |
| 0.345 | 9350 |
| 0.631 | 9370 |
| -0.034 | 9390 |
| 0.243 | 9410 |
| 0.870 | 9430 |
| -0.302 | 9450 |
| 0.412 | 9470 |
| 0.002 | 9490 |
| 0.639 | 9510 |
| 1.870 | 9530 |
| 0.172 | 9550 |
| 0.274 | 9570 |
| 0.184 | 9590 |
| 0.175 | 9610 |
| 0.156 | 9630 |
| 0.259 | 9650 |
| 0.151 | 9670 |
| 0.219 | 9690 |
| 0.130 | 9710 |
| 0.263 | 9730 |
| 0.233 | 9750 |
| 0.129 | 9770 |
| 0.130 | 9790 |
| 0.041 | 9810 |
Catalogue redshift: 0.90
